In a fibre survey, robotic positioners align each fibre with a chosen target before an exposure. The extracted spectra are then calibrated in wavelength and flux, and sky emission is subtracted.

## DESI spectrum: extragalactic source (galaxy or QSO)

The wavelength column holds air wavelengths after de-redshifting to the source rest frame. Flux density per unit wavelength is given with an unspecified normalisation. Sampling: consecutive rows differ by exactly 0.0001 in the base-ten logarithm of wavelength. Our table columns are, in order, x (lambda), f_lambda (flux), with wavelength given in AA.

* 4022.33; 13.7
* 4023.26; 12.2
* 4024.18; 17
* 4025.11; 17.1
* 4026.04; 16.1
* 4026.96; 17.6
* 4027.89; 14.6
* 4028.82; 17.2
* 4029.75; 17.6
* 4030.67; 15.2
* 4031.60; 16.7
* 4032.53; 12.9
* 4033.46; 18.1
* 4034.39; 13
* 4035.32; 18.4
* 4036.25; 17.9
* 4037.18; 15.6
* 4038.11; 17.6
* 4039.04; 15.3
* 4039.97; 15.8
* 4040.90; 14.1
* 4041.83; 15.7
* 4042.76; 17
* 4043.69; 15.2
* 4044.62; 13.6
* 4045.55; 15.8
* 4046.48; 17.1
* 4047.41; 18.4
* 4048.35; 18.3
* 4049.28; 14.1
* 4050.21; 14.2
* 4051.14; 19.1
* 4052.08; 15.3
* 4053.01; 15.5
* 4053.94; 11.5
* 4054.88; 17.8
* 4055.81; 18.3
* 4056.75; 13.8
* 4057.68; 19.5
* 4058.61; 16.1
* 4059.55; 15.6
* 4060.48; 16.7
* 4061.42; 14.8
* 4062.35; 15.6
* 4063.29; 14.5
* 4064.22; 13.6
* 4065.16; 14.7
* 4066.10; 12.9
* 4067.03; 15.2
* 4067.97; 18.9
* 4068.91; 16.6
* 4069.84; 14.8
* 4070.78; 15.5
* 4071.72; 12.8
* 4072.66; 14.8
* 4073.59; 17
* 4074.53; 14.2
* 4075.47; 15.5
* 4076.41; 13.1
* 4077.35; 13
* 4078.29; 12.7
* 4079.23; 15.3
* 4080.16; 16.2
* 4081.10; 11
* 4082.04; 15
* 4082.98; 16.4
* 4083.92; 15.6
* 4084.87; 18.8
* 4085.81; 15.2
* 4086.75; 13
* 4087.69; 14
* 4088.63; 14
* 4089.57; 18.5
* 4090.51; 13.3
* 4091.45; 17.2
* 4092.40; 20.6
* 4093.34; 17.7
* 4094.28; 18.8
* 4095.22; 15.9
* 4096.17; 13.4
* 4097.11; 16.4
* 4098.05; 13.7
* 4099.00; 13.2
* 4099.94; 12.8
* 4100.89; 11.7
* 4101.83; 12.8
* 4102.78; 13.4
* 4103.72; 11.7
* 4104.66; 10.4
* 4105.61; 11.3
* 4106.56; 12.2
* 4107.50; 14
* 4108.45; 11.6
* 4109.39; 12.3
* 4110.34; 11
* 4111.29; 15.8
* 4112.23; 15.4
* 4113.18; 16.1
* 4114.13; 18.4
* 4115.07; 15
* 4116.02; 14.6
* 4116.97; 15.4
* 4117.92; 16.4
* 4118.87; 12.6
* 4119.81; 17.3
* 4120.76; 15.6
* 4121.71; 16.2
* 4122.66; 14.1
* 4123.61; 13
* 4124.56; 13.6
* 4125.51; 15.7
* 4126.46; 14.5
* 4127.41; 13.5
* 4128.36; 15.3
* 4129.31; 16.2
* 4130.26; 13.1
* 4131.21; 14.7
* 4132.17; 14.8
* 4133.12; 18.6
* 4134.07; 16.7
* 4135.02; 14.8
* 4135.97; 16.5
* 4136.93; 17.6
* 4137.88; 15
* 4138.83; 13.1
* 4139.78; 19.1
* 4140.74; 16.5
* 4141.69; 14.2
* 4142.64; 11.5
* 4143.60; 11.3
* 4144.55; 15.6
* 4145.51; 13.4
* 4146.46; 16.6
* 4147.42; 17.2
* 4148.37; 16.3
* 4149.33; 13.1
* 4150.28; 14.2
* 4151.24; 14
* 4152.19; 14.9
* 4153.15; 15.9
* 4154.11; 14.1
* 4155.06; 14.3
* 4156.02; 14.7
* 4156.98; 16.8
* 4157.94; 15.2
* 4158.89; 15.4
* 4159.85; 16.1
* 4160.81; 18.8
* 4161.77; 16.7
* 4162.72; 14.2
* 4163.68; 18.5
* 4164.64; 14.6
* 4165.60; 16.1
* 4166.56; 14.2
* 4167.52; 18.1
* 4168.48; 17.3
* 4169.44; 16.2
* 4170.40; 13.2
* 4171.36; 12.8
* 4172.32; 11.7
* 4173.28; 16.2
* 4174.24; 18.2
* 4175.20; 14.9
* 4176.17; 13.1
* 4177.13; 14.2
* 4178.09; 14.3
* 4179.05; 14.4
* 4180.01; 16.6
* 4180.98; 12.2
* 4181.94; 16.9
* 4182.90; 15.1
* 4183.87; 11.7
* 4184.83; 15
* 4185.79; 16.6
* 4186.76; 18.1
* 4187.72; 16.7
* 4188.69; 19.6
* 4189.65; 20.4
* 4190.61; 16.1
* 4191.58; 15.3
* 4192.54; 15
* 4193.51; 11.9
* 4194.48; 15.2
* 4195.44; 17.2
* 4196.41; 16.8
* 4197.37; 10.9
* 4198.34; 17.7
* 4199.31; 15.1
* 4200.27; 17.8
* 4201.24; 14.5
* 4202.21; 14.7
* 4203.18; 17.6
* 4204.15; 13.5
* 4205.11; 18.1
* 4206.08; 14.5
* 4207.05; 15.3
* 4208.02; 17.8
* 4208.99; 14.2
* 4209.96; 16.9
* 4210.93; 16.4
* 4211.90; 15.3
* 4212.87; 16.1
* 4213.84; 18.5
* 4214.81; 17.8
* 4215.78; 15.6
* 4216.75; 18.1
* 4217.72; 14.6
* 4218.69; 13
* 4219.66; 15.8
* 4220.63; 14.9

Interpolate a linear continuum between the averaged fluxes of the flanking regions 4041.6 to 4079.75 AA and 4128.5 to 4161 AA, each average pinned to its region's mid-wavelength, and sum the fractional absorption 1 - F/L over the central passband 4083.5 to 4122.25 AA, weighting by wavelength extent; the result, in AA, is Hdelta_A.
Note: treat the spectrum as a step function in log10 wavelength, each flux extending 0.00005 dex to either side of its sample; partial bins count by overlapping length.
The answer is 1.7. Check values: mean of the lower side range 15.5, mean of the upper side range 15.3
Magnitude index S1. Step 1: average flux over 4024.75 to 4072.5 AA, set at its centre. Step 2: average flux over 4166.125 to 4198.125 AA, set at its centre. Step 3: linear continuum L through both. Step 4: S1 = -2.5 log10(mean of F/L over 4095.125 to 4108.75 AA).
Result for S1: 0.21 mag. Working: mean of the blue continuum 15.9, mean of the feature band 12.9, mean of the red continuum 15.4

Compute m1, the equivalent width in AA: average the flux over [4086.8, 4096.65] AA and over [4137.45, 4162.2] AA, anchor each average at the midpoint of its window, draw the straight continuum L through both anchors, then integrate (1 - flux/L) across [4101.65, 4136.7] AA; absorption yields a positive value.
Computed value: 2.7 AA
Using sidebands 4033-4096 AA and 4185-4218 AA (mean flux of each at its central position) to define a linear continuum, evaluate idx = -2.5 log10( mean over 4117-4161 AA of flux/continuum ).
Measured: 0.06 mag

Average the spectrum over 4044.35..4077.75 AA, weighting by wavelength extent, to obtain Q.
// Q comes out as 15.5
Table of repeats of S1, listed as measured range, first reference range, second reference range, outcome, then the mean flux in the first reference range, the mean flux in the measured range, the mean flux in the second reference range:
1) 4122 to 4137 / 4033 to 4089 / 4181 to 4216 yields 0.04 mag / 15.5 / 15.1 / 16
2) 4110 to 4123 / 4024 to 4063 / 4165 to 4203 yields 0.03 mag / 16.1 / 15.3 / 15.4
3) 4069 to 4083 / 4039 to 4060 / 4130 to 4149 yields 0.09 mag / 16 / 14.5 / 15.3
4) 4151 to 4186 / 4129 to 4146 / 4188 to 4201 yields 0.03 mag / 15.1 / 15.2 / 16.1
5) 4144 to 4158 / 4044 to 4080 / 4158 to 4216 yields 0.04 mag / 15.4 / 15.1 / 15.7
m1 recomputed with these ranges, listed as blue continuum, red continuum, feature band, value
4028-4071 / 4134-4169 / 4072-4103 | 1.48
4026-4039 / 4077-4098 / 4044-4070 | 0.24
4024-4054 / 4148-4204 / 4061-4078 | 1.17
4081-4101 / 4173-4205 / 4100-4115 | 2.14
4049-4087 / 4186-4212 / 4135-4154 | 0.82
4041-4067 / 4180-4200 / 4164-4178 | 0.57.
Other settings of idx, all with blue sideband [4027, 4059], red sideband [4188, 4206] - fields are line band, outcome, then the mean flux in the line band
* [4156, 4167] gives 0.00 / 16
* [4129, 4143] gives 0.03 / 15.5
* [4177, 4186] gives 0.09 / 14.7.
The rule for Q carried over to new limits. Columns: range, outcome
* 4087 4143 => 14.8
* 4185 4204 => 16.1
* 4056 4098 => 15.4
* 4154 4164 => 15.9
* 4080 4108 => 14.6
